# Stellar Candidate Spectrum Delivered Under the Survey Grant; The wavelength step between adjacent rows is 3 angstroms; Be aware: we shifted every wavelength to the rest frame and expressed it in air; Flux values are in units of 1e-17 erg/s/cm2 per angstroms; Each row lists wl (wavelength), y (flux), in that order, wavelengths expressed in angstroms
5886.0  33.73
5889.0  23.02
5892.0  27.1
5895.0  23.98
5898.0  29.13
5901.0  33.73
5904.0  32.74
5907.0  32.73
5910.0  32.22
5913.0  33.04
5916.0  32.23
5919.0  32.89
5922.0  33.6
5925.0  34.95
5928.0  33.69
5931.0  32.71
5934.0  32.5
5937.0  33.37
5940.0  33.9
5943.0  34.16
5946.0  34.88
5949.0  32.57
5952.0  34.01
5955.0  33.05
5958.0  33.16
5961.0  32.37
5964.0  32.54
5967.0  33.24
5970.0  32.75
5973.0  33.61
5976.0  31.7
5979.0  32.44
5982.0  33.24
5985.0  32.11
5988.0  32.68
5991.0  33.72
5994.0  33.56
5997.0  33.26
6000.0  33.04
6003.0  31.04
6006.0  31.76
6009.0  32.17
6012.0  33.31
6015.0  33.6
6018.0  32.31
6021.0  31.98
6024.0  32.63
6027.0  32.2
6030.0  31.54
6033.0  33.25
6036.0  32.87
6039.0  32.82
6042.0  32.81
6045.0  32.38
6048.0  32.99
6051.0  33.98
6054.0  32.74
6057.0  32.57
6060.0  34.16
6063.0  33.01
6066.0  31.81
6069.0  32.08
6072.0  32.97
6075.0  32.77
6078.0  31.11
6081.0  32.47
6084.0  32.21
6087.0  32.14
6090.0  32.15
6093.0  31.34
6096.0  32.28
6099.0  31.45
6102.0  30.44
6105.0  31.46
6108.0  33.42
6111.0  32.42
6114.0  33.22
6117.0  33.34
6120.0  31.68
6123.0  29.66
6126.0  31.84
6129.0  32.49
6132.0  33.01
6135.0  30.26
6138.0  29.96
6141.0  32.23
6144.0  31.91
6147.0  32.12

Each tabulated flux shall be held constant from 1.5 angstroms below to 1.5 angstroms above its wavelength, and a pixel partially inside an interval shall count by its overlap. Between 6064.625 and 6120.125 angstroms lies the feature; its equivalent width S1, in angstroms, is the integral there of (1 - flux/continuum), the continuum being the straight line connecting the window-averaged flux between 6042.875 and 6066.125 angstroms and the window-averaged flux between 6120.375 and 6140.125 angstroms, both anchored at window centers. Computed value -0.04 angstroms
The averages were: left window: 33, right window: 31.3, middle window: 32.2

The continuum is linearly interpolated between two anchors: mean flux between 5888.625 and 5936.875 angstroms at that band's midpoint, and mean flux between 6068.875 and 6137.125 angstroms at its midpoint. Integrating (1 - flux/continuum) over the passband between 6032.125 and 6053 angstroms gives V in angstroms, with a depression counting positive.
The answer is -0.8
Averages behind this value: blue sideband 31.5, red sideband 32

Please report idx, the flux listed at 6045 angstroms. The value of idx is 32.38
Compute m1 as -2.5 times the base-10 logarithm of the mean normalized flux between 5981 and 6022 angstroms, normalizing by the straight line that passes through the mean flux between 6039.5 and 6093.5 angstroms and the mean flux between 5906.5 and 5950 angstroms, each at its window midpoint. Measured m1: 0.01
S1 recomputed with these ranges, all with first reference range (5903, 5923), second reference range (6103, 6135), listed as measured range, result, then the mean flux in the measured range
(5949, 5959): -0.20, 33.3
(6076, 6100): 0.23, 31.9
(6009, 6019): -0.16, 33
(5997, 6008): 0.12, 32.1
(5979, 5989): -0.03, 32.6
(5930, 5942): -0.18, 33.2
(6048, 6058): -0.24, 33.1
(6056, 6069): -0.20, 32.8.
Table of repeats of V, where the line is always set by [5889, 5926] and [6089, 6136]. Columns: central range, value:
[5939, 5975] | -2.3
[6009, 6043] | -1.1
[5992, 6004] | -0.5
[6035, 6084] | -1.5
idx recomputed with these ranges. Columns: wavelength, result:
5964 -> 32.54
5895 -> 23.98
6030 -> 31.54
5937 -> 33.37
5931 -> 32.71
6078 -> 31.11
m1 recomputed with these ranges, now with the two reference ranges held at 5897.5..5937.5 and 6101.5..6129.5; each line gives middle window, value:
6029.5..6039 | -0.01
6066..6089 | 0.00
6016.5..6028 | 0.01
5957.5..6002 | -0.01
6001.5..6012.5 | 0.02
